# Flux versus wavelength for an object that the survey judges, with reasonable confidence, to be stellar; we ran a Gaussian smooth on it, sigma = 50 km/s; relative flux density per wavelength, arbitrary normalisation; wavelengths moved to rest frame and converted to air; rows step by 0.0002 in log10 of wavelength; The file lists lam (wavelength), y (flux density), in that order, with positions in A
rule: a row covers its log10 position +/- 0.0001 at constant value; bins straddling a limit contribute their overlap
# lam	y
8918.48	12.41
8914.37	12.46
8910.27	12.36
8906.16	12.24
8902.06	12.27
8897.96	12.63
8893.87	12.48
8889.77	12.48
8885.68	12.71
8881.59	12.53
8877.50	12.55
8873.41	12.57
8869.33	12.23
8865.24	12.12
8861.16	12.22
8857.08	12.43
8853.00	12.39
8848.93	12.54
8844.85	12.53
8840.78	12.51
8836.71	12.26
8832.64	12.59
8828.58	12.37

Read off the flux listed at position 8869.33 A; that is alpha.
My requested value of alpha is 12.23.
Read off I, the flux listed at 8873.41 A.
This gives 12.57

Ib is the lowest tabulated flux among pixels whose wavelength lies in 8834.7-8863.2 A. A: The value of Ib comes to 12.22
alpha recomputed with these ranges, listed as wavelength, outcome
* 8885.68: 12.71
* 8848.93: 12.54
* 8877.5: 12.55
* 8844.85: 12.53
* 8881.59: 12.53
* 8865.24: 12.12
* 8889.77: 12.48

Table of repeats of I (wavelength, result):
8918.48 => 12.41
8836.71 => 12.26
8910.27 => 12.36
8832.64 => 12.59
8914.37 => 12.46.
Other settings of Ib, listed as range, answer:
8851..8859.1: 12.39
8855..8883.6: 12.12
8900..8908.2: 12.24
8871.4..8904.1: 12.27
